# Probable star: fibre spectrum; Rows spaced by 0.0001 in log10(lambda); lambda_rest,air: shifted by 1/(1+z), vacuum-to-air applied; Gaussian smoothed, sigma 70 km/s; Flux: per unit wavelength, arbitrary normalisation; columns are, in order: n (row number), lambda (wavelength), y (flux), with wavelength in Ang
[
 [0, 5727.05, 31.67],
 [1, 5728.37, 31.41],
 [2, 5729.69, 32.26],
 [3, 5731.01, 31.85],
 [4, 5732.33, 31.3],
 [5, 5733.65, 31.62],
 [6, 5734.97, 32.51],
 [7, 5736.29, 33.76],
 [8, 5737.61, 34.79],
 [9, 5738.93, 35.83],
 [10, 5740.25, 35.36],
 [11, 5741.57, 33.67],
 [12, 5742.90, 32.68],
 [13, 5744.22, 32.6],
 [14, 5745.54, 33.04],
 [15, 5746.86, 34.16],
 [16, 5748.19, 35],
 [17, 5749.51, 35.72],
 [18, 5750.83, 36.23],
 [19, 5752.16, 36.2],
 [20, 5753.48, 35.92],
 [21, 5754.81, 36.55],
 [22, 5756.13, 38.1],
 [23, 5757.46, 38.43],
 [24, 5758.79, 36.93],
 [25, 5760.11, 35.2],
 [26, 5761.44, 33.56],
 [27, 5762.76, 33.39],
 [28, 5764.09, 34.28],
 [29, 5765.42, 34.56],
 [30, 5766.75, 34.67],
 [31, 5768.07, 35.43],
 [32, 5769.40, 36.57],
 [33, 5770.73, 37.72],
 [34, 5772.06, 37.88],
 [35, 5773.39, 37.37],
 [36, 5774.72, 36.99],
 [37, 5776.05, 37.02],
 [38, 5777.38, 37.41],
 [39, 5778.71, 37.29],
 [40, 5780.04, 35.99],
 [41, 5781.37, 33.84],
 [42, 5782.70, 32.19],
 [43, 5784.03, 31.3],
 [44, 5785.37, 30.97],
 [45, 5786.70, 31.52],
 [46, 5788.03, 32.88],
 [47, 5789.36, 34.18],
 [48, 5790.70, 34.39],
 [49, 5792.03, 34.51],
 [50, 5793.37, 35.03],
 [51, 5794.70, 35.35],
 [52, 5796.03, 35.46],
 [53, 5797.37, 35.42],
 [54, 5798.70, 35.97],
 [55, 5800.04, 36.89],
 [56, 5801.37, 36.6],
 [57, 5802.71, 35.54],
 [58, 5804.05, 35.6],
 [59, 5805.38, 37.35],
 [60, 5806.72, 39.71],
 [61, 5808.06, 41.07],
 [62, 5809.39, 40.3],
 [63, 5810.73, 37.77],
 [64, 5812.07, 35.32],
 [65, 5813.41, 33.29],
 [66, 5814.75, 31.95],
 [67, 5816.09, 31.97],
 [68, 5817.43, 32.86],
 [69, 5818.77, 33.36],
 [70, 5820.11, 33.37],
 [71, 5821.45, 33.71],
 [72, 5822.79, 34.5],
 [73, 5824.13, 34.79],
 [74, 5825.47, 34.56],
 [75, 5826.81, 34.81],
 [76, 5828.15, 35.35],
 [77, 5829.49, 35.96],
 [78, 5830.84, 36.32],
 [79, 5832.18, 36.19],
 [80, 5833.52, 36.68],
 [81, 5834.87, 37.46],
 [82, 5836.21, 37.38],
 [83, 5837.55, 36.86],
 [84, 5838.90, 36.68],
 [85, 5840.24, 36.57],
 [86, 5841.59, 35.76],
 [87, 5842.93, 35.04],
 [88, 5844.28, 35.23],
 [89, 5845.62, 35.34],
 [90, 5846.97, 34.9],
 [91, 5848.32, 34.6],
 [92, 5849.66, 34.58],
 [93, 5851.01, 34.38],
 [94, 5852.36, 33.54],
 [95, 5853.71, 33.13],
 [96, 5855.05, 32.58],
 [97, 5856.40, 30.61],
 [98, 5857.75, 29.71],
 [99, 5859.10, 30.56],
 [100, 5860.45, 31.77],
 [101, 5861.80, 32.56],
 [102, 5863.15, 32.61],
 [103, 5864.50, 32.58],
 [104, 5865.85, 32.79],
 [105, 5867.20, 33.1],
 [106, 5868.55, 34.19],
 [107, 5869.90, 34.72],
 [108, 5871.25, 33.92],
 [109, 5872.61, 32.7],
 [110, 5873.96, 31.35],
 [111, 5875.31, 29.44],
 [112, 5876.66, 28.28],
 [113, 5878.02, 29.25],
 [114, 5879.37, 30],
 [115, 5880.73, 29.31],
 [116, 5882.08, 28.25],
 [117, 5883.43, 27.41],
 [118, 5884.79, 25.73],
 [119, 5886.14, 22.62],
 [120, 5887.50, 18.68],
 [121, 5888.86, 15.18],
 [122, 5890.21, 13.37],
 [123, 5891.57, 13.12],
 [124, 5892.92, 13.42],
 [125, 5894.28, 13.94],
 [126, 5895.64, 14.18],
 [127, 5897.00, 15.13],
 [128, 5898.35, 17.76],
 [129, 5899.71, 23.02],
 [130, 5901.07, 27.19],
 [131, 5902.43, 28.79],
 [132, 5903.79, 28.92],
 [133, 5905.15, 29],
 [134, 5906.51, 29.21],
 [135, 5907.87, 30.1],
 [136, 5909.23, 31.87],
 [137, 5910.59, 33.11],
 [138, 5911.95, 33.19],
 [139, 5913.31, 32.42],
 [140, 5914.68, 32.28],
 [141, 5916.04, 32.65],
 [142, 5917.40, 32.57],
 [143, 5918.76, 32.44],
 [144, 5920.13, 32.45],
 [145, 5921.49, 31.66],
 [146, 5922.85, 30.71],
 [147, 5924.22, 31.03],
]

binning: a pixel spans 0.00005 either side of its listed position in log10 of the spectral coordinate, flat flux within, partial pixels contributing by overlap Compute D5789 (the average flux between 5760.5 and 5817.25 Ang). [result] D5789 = 35.4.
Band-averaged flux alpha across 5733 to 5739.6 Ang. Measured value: 33.7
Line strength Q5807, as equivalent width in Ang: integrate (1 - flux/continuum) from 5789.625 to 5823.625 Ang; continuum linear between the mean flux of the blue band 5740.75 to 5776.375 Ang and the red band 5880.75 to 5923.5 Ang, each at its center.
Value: -3.5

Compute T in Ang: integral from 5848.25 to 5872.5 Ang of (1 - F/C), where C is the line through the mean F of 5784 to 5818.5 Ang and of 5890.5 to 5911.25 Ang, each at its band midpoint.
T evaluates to -4.2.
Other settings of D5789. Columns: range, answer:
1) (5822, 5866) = 34.5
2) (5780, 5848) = 35.2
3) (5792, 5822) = 35.6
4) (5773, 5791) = 34.5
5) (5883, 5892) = 19.4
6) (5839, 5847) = 35.6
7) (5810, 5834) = 34.6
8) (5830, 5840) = 36.8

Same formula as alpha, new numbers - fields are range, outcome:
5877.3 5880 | 29.6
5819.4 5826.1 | 34.2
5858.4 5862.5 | 31.6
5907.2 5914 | 32.1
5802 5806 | 36.1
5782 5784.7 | 31.8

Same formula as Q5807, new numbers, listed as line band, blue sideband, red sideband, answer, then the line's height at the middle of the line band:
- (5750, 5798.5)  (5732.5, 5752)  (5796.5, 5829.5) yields -0.83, 34.7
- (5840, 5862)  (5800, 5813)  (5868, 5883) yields -0.14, 33.3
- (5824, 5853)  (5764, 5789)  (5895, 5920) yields -3.50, 31.8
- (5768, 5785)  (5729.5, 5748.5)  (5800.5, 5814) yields -0.17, 35.5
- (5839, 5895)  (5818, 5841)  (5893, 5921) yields 4.05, 31.5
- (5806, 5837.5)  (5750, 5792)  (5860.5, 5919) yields -3.71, 31.9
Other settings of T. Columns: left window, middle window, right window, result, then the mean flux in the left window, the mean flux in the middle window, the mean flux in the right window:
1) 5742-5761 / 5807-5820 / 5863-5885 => -0.85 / 35.4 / 35.4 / 31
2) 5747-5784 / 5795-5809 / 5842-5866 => -0.91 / 35.8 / 37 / 33.2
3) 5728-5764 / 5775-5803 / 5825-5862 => -0.22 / 34.4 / 34.8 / 34.6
